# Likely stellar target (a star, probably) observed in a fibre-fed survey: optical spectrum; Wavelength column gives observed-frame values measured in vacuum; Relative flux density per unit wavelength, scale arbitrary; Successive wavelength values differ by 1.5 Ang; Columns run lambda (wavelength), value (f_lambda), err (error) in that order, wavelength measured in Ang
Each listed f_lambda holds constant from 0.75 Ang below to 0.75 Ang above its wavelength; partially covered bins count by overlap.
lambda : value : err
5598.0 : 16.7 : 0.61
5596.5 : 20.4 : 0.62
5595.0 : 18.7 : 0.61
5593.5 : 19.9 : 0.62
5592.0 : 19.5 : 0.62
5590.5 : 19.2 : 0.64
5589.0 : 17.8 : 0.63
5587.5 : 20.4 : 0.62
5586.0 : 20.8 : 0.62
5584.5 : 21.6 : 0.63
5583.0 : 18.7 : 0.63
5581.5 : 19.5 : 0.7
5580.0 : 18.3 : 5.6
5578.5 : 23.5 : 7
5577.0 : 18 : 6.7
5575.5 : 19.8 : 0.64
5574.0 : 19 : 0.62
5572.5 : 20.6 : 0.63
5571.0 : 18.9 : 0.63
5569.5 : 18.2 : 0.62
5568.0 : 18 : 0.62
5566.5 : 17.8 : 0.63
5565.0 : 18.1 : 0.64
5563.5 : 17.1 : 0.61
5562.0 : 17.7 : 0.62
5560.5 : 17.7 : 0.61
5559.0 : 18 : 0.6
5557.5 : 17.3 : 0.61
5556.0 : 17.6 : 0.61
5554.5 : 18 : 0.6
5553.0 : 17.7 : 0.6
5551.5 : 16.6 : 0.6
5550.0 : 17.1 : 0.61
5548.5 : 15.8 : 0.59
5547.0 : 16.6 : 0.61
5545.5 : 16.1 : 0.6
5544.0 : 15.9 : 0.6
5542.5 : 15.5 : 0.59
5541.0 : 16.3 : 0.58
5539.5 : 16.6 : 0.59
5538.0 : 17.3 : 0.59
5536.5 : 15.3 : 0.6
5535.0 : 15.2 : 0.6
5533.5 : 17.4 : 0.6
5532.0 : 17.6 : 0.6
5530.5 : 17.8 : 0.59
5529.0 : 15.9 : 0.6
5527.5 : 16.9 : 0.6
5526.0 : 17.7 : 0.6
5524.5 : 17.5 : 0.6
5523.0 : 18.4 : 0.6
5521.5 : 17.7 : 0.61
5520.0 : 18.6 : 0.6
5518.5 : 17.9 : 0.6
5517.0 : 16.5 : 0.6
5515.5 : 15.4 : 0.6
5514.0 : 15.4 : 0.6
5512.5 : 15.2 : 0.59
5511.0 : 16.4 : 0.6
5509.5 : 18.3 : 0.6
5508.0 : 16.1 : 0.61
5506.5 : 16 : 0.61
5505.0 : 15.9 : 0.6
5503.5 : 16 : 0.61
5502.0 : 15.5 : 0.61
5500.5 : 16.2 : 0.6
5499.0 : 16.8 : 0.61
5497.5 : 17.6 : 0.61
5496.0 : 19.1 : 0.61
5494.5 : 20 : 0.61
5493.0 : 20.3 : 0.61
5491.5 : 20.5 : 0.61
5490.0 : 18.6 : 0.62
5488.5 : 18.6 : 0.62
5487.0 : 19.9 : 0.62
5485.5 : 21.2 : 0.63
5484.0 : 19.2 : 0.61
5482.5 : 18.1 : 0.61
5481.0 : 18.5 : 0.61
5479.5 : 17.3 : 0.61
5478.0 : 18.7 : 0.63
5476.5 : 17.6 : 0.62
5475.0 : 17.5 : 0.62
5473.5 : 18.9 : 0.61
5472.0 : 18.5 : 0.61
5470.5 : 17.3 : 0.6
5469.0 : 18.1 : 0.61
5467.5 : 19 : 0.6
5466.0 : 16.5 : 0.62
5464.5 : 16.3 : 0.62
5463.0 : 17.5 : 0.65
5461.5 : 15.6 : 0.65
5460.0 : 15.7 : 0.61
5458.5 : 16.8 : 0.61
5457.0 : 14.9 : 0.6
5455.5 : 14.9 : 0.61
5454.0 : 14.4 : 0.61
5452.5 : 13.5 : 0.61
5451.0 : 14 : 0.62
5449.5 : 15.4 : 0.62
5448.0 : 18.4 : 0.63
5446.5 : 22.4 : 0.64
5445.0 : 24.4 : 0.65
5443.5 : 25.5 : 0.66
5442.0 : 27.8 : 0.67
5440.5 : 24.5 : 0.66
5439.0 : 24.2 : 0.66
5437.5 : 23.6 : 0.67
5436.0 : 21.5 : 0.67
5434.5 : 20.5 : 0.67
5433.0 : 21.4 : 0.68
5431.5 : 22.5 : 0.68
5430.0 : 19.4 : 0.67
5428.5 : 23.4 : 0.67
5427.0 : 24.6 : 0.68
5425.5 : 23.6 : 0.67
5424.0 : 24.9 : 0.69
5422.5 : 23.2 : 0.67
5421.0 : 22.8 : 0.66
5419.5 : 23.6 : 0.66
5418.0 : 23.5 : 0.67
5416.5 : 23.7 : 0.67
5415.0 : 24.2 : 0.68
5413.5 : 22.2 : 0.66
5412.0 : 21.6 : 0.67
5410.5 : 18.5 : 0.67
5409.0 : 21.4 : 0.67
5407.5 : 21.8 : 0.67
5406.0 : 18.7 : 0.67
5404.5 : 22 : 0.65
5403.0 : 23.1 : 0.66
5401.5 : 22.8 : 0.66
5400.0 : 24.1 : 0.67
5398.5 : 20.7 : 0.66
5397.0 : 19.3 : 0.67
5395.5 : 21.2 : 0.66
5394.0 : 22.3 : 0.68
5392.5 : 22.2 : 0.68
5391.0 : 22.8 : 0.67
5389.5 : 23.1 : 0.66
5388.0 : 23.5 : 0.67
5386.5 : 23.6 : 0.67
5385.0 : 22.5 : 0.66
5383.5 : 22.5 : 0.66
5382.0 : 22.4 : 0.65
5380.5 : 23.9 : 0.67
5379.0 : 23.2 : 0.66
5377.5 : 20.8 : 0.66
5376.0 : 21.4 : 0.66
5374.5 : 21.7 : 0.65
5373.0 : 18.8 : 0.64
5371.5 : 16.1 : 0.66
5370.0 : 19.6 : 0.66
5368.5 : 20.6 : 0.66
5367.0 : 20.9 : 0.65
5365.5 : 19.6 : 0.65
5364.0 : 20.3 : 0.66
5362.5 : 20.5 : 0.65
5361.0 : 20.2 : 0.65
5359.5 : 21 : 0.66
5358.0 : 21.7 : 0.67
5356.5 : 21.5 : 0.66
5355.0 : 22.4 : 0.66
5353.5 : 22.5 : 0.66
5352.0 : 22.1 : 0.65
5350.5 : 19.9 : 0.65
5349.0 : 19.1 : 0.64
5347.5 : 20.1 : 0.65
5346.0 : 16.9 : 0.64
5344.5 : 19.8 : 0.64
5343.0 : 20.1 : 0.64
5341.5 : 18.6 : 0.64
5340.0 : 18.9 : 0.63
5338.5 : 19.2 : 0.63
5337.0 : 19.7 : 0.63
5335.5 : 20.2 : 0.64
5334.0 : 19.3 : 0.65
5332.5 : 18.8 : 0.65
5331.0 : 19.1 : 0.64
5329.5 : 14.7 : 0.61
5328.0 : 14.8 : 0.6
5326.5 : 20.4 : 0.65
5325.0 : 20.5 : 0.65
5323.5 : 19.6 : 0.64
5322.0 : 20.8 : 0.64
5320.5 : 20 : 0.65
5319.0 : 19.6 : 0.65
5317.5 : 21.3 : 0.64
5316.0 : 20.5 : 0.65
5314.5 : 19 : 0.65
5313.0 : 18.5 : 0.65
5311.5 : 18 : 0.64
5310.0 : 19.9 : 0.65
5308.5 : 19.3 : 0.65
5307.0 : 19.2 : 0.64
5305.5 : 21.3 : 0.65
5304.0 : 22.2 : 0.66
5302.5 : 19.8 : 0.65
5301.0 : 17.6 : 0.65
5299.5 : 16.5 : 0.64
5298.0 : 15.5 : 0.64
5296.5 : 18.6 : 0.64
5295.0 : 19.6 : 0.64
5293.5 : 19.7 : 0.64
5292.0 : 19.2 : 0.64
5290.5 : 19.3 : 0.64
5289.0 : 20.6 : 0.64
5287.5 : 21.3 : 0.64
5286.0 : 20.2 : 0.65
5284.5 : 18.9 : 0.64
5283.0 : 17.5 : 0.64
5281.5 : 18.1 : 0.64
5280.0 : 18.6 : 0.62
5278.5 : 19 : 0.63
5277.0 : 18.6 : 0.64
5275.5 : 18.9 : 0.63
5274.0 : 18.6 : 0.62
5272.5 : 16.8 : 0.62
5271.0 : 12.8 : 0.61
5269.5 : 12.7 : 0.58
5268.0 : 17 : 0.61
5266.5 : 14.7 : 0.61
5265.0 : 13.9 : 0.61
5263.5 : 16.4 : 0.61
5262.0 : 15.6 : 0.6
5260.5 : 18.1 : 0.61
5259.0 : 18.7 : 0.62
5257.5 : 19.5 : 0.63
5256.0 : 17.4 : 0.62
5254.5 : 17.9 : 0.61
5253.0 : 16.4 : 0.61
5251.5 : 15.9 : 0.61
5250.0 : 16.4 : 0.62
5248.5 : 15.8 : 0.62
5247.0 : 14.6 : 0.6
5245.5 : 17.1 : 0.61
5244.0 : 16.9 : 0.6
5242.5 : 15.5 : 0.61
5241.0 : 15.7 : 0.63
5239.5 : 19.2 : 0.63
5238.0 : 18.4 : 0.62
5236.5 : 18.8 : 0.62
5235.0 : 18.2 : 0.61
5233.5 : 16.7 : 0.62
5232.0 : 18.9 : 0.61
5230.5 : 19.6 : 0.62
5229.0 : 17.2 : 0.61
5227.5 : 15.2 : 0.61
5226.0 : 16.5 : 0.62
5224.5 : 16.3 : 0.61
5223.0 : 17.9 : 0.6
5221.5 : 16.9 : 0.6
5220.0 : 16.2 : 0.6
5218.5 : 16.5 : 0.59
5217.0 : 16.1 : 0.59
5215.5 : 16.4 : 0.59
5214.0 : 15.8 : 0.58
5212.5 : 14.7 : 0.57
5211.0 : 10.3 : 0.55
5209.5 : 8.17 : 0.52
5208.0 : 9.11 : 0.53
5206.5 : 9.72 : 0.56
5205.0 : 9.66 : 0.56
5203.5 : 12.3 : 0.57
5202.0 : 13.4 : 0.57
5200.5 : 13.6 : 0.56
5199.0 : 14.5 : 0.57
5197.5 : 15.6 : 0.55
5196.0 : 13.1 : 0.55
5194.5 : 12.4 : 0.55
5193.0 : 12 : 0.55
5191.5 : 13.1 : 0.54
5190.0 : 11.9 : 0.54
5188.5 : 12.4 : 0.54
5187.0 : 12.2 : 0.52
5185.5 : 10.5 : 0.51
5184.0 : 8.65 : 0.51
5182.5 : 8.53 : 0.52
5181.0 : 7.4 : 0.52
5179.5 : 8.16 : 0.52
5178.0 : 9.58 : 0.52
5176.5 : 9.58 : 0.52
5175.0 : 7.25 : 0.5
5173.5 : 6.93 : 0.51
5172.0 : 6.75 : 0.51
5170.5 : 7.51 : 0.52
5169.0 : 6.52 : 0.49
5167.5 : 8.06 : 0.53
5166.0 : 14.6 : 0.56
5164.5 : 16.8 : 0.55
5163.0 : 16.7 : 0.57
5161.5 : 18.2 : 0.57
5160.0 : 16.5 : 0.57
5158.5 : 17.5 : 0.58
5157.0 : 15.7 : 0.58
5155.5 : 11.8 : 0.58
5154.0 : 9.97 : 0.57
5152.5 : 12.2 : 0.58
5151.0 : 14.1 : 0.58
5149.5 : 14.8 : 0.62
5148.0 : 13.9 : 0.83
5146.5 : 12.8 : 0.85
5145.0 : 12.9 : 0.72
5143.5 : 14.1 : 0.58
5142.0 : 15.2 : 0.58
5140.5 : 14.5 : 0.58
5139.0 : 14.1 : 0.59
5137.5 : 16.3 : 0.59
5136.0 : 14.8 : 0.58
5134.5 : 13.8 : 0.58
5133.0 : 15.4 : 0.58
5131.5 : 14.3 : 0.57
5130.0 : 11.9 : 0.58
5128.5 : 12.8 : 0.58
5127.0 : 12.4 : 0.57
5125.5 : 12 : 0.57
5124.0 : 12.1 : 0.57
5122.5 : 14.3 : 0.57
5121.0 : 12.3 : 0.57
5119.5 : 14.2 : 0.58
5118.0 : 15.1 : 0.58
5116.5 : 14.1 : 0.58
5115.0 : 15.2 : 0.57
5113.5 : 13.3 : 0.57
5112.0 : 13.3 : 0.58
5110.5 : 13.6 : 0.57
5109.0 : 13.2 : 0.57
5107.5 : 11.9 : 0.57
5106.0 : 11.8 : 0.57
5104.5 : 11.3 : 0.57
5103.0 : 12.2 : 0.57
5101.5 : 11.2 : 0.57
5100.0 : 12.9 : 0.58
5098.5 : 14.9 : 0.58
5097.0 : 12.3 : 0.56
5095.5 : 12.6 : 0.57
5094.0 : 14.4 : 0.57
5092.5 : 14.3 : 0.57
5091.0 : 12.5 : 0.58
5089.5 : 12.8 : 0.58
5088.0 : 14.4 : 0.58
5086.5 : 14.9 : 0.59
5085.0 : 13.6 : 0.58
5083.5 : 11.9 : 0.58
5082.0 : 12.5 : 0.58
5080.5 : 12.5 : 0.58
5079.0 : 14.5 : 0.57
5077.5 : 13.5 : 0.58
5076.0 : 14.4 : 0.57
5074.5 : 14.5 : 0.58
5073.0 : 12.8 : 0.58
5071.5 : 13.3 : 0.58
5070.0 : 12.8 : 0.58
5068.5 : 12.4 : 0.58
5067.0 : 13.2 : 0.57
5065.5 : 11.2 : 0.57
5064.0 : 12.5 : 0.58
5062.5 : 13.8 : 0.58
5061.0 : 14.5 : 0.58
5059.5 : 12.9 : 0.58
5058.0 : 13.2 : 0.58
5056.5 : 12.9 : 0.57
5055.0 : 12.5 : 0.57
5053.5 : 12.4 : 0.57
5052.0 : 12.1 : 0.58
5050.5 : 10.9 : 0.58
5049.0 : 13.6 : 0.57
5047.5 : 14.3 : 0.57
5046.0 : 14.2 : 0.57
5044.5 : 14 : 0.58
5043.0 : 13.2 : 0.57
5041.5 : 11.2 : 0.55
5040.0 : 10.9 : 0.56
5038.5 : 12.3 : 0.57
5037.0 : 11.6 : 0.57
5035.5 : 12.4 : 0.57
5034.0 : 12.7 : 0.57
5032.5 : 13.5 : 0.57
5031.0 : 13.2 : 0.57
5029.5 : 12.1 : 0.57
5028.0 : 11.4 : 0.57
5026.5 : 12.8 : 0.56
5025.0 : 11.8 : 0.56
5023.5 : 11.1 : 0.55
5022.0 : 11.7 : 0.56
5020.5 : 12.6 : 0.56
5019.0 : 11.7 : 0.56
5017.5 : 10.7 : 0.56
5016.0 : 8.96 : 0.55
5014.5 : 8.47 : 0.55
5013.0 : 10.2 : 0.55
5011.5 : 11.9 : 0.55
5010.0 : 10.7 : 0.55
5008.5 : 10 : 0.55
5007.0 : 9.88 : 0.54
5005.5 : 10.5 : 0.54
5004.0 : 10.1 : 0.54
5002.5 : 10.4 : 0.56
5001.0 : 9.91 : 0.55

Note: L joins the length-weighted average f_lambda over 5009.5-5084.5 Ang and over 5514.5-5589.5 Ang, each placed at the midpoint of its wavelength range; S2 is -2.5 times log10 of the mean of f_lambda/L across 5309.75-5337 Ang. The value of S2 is -0.24 mag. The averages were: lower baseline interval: 12.4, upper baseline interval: 17.8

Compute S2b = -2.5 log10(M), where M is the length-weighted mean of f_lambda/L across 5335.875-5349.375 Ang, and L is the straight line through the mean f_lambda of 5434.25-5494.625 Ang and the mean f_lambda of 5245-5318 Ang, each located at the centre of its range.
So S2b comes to -0.051 mag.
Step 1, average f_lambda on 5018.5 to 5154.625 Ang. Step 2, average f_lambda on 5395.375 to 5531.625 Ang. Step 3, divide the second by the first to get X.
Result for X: 1.5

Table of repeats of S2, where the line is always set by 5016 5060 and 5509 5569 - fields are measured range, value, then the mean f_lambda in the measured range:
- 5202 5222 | 0.06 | 13.2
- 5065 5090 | -0.05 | 13.3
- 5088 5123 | -0.02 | 13.2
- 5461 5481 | -0.08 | 17.7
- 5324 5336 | -0.22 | 18.5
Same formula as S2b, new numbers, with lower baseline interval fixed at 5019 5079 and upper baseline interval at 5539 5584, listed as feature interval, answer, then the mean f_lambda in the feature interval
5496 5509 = 0.05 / 16.5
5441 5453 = -0.22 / 20.4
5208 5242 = -0.12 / 16.2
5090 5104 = 0.02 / 13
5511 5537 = 0.04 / 16.8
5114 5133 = 0.00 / 13.5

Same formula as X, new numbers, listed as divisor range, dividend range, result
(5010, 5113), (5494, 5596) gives 1.40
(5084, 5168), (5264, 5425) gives 1.47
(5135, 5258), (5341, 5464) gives 1.51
